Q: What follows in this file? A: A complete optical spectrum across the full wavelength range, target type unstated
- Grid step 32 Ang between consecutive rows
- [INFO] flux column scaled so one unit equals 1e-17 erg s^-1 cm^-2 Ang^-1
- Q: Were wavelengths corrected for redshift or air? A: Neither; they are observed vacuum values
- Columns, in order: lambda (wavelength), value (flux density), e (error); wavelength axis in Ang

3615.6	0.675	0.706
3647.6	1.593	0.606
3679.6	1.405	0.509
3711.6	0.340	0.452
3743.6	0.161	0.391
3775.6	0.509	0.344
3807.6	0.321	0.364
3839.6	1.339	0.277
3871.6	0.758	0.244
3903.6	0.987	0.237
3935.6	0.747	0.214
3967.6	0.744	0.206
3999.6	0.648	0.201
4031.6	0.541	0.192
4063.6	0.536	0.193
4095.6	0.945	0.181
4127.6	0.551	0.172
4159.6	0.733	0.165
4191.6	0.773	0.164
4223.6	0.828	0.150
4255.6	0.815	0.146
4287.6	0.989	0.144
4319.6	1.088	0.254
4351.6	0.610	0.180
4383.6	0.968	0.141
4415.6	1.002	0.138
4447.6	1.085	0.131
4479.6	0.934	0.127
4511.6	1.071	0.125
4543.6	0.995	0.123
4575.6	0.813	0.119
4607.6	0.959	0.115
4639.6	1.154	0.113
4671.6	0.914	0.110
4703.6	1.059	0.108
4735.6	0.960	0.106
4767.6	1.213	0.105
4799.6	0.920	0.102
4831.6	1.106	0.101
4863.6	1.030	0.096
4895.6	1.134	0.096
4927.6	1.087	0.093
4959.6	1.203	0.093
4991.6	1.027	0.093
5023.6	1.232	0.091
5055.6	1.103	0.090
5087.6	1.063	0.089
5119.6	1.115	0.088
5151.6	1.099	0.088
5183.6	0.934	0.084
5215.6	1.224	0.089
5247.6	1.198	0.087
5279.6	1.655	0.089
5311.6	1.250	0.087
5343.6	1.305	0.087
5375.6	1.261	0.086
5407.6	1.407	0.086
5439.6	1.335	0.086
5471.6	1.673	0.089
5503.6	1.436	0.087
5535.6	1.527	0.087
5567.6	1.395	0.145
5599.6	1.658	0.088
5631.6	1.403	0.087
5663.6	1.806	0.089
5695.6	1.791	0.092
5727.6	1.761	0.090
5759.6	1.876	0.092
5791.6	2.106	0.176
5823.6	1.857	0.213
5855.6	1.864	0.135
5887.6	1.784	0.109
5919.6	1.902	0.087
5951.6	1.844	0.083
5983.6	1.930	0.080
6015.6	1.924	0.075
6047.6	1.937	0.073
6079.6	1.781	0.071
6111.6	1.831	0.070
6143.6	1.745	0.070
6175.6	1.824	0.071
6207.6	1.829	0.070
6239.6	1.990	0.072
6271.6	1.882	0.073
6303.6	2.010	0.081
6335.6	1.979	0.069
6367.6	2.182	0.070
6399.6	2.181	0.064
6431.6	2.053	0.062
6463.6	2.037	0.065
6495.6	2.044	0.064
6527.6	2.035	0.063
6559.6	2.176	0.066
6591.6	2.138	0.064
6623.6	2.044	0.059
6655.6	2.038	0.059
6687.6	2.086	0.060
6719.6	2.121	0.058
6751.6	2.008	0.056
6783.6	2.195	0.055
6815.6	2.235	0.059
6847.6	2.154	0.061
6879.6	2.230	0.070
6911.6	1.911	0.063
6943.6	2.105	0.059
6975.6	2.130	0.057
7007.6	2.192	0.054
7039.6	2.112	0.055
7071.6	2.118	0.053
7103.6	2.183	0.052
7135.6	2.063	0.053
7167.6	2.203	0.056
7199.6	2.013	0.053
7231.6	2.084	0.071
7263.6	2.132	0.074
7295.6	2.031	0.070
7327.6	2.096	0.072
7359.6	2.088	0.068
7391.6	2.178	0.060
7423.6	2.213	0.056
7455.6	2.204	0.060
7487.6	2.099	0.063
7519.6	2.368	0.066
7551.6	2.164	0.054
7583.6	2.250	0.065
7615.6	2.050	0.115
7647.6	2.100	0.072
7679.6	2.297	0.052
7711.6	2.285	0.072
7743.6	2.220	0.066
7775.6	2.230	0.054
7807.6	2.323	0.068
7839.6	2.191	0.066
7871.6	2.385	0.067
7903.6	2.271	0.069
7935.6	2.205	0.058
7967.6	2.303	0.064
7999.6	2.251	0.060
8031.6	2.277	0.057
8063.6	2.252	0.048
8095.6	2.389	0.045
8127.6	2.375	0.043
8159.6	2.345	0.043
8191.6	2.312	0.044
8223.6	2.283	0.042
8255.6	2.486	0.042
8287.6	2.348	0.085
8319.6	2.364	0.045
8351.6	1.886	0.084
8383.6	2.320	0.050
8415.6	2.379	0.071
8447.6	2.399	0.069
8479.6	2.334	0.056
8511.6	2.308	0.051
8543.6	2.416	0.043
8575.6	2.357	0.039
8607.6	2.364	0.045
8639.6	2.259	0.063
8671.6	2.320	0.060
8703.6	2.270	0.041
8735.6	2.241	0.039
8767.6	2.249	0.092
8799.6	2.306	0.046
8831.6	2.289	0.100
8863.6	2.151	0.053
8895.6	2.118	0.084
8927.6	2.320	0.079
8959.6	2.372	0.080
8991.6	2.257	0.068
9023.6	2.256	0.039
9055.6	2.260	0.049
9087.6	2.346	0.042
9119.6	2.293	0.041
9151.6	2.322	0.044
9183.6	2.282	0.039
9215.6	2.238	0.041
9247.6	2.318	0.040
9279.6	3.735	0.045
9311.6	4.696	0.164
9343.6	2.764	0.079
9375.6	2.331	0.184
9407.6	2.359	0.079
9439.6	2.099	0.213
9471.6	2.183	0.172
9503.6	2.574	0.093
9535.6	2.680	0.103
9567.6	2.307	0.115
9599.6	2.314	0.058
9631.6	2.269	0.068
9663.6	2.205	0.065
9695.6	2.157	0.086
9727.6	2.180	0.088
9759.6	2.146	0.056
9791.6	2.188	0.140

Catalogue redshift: 0.42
